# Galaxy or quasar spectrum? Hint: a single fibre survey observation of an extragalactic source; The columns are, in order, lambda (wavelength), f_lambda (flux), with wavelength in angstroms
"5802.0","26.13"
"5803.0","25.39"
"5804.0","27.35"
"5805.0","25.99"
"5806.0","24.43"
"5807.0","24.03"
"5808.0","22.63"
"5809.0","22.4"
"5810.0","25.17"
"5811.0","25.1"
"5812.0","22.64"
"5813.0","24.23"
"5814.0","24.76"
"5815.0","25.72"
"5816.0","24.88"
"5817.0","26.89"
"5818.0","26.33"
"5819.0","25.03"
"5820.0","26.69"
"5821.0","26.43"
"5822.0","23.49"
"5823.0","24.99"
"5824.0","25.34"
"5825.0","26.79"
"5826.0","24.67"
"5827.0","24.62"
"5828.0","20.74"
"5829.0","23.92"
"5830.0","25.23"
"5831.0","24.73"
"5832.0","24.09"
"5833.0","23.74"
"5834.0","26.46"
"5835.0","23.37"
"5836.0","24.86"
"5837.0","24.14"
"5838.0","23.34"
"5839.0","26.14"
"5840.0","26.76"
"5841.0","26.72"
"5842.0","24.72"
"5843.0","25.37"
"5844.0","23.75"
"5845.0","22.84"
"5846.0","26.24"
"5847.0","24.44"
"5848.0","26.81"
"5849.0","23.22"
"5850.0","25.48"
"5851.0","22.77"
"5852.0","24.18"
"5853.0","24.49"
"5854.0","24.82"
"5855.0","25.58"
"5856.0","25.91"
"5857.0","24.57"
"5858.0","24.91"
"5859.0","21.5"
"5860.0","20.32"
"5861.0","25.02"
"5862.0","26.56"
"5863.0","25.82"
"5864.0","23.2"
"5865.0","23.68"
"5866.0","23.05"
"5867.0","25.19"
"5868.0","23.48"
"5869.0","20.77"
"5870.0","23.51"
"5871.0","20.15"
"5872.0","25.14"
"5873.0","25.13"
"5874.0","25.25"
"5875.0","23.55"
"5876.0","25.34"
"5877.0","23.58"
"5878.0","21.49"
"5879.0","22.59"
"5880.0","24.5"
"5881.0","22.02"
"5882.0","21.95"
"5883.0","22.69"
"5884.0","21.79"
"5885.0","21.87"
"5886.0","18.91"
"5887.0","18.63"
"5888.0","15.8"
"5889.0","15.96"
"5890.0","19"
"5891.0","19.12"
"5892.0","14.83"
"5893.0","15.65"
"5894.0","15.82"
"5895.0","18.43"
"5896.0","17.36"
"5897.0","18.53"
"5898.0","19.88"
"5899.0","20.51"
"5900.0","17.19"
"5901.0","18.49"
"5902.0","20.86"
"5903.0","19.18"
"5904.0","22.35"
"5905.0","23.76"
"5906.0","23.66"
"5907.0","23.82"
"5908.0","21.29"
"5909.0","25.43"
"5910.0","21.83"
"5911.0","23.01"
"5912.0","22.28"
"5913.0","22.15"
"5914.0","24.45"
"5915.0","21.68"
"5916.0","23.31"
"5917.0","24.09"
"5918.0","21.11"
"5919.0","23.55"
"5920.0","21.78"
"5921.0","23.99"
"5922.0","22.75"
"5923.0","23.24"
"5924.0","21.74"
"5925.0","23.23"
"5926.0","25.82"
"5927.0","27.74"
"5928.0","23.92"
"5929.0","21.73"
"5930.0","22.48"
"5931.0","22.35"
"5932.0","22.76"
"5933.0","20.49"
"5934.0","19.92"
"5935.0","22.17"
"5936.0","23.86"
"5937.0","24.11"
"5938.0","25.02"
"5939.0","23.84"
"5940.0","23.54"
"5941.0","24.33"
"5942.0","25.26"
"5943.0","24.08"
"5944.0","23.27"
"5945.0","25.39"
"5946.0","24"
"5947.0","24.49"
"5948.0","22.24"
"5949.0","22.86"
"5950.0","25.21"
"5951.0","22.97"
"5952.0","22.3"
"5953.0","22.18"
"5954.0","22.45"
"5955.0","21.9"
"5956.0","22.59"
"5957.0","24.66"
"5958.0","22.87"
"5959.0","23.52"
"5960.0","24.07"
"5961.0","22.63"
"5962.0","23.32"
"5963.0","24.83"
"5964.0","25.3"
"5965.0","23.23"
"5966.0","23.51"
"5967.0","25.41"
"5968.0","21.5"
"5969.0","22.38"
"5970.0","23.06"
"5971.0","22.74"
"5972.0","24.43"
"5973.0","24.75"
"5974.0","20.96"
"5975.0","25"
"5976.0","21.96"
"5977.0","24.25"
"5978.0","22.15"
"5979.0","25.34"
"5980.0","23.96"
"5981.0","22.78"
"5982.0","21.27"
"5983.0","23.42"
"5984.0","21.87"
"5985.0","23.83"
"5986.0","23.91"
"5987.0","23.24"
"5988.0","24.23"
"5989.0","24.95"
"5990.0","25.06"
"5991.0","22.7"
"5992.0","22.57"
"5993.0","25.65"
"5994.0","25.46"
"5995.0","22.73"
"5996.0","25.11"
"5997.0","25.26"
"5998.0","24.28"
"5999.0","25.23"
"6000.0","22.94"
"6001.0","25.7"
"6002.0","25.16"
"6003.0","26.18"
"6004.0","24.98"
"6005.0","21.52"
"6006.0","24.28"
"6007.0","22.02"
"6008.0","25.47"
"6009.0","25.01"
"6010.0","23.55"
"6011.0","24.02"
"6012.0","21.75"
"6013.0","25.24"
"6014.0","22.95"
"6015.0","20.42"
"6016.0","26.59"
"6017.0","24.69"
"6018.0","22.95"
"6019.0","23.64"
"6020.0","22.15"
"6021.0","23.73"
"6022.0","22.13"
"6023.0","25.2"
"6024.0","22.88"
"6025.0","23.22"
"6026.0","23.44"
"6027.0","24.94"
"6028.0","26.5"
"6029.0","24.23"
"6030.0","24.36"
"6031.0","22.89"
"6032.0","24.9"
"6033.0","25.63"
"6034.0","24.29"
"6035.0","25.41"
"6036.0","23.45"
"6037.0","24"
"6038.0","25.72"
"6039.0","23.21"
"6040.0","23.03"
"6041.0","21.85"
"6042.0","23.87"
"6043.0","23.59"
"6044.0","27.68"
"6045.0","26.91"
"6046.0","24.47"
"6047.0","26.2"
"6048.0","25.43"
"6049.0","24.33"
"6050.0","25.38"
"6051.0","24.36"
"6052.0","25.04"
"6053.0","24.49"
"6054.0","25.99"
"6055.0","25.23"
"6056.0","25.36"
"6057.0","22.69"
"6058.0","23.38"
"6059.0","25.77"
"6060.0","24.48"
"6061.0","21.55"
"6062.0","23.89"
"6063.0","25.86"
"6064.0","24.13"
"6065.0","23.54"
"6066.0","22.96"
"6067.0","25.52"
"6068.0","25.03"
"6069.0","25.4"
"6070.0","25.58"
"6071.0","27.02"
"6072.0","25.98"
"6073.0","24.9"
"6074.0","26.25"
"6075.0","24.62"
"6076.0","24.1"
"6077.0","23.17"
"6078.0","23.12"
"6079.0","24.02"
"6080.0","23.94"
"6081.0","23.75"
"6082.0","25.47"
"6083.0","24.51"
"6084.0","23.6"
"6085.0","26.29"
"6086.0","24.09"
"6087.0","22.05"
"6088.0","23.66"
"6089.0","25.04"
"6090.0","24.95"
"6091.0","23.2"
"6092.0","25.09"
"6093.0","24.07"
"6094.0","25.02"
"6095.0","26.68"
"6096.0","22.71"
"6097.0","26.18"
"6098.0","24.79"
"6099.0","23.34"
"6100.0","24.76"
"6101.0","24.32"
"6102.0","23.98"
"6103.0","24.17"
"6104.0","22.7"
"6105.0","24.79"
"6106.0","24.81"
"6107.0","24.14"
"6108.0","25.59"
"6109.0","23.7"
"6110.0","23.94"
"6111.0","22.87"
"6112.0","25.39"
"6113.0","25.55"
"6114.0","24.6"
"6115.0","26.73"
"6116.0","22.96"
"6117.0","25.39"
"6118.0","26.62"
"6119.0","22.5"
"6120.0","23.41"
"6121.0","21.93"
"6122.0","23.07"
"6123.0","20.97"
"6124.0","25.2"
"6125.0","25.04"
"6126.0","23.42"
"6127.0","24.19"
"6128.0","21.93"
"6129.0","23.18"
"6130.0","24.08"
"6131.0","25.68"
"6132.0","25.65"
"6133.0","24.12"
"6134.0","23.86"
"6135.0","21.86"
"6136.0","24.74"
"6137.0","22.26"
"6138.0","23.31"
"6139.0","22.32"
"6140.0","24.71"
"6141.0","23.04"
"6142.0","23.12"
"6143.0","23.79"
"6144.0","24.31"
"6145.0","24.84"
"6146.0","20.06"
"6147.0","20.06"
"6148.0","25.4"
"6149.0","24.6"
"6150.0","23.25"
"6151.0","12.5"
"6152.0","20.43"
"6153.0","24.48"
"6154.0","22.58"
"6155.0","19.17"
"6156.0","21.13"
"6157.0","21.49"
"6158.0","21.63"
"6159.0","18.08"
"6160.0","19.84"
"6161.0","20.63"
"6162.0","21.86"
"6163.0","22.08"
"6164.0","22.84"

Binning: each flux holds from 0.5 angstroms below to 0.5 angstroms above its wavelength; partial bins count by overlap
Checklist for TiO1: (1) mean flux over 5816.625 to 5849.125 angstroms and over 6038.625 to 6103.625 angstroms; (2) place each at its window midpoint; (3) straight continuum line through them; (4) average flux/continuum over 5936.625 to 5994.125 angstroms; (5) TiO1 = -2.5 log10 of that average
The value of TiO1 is 0.05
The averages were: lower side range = 24.9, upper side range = 24.5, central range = 23.6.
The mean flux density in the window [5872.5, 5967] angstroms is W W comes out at 22.3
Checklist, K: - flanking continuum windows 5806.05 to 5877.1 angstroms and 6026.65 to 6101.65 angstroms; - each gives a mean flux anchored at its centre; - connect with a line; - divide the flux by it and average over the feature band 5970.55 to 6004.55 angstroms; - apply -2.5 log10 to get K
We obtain 0.03 mag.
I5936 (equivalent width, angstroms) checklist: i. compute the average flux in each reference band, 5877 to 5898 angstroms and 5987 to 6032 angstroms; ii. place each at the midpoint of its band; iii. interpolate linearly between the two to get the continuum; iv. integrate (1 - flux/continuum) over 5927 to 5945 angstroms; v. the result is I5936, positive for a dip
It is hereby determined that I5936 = -1.72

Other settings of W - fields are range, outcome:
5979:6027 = 23.8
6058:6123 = 24.4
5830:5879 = 24.3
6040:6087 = 24.6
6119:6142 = 23.5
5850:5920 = 22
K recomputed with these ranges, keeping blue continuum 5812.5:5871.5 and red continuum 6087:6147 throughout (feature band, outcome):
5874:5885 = 0.07 mag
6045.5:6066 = -0.02 mag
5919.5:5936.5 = 0.07 mag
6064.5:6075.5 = -0.05 mag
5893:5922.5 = 0.14 mag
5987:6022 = 0.01 mag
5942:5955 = 0.04 mag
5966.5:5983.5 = 0.05 mag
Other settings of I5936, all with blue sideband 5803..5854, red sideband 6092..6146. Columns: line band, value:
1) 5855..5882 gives 1.1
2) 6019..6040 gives 0.2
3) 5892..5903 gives 2.9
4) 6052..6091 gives -0.5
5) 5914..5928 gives 0.6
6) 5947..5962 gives 0.8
